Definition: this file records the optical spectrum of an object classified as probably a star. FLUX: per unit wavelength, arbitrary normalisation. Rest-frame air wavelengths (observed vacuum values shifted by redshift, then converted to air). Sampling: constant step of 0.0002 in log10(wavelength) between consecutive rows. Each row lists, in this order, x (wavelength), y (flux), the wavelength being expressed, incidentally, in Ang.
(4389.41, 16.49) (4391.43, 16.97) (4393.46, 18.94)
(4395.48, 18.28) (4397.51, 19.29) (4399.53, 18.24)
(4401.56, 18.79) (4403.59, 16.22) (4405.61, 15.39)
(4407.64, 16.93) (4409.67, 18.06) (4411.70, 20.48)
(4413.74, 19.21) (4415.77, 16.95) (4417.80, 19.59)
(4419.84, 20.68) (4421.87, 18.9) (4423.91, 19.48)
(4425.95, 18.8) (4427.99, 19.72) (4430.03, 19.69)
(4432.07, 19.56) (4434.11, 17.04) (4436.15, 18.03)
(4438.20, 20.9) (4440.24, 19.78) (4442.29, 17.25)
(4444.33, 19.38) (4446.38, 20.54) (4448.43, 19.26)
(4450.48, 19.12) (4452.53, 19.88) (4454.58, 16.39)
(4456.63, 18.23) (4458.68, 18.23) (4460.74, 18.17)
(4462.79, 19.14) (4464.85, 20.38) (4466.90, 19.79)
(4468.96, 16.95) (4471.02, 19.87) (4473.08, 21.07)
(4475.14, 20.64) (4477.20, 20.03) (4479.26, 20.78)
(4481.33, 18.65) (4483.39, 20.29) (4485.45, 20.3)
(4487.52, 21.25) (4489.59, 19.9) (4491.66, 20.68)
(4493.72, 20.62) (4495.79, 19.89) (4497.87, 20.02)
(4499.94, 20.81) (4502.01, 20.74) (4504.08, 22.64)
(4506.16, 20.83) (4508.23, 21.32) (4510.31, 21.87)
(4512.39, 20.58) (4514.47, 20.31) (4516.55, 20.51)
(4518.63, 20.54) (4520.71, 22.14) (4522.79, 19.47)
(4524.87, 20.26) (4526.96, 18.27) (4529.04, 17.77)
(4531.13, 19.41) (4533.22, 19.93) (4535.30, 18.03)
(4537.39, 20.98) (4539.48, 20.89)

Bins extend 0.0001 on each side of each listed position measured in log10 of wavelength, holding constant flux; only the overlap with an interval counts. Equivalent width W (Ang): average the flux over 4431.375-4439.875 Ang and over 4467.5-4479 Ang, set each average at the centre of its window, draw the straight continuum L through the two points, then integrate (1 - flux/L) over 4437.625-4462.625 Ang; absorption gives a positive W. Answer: 0.5 Ang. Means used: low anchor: 18.9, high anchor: 19.8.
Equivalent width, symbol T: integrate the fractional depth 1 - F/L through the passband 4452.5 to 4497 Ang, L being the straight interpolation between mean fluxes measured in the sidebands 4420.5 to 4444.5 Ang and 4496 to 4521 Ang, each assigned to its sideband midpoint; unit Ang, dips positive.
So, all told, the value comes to 1.2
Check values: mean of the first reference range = 19.1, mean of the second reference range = 20.9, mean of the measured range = 19.6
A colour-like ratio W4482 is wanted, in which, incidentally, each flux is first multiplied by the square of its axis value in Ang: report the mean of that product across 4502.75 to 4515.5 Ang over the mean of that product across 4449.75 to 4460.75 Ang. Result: 1.19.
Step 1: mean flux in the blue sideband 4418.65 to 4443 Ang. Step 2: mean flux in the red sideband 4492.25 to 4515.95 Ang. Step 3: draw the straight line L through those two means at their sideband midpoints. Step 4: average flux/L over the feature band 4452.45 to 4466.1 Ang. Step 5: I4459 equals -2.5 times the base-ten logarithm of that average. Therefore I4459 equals 0.07 mag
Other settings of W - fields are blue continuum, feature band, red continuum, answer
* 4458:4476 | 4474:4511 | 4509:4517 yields -0.8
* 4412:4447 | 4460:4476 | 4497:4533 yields 0.2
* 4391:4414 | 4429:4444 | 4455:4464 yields -0.6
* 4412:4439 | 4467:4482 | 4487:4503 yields 0.2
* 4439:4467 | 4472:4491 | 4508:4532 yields -0.8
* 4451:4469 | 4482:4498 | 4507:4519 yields -0.3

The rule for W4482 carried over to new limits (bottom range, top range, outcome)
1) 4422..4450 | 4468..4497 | 1.07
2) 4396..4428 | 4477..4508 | 1.15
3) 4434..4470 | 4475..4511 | 1.11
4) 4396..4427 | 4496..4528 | 1.17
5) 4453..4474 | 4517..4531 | 1.08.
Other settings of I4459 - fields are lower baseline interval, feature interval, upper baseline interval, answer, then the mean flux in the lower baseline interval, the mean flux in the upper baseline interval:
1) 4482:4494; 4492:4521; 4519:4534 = -0.04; 20.5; 19.6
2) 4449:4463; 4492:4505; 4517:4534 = -0.08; 18.4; 19.7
